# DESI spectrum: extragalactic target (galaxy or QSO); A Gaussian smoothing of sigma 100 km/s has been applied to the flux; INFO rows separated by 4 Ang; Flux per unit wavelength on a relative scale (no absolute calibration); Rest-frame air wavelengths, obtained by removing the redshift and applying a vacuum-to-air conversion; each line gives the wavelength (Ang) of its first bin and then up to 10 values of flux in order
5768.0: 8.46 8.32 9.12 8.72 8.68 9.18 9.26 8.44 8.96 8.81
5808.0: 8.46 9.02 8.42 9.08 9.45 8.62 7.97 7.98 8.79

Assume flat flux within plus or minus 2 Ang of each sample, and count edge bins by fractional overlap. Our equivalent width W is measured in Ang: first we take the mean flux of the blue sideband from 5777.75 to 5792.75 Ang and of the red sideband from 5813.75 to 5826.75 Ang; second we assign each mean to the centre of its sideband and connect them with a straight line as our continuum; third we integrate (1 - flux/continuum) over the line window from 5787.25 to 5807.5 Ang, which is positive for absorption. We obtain 0.2 Ang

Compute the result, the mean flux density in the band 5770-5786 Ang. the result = 8.71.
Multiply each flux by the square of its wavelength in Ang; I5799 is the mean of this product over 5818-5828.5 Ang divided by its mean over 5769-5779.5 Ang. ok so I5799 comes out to 1.07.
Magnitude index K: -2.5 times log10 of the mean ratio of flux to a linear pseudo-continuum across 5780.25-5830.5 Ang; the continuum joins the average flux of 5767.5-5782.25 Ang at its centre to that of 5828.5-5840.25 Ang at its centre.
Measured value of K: -0.05 mag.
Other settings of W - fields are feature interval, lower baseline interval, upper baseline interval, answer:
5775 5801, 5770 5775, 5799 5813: -0.8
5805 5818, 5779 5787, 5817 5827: 0.5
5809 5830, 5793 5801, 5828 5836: -1.4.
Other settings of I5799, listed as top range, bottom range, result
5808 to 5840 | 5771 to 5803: 0.99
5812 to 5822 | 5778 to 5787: 1.02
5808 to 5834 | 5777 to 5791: 0.99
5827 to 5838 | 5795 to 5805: 0.94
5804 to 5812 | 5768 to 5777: 1.02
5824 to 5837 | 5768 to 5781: 0.99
